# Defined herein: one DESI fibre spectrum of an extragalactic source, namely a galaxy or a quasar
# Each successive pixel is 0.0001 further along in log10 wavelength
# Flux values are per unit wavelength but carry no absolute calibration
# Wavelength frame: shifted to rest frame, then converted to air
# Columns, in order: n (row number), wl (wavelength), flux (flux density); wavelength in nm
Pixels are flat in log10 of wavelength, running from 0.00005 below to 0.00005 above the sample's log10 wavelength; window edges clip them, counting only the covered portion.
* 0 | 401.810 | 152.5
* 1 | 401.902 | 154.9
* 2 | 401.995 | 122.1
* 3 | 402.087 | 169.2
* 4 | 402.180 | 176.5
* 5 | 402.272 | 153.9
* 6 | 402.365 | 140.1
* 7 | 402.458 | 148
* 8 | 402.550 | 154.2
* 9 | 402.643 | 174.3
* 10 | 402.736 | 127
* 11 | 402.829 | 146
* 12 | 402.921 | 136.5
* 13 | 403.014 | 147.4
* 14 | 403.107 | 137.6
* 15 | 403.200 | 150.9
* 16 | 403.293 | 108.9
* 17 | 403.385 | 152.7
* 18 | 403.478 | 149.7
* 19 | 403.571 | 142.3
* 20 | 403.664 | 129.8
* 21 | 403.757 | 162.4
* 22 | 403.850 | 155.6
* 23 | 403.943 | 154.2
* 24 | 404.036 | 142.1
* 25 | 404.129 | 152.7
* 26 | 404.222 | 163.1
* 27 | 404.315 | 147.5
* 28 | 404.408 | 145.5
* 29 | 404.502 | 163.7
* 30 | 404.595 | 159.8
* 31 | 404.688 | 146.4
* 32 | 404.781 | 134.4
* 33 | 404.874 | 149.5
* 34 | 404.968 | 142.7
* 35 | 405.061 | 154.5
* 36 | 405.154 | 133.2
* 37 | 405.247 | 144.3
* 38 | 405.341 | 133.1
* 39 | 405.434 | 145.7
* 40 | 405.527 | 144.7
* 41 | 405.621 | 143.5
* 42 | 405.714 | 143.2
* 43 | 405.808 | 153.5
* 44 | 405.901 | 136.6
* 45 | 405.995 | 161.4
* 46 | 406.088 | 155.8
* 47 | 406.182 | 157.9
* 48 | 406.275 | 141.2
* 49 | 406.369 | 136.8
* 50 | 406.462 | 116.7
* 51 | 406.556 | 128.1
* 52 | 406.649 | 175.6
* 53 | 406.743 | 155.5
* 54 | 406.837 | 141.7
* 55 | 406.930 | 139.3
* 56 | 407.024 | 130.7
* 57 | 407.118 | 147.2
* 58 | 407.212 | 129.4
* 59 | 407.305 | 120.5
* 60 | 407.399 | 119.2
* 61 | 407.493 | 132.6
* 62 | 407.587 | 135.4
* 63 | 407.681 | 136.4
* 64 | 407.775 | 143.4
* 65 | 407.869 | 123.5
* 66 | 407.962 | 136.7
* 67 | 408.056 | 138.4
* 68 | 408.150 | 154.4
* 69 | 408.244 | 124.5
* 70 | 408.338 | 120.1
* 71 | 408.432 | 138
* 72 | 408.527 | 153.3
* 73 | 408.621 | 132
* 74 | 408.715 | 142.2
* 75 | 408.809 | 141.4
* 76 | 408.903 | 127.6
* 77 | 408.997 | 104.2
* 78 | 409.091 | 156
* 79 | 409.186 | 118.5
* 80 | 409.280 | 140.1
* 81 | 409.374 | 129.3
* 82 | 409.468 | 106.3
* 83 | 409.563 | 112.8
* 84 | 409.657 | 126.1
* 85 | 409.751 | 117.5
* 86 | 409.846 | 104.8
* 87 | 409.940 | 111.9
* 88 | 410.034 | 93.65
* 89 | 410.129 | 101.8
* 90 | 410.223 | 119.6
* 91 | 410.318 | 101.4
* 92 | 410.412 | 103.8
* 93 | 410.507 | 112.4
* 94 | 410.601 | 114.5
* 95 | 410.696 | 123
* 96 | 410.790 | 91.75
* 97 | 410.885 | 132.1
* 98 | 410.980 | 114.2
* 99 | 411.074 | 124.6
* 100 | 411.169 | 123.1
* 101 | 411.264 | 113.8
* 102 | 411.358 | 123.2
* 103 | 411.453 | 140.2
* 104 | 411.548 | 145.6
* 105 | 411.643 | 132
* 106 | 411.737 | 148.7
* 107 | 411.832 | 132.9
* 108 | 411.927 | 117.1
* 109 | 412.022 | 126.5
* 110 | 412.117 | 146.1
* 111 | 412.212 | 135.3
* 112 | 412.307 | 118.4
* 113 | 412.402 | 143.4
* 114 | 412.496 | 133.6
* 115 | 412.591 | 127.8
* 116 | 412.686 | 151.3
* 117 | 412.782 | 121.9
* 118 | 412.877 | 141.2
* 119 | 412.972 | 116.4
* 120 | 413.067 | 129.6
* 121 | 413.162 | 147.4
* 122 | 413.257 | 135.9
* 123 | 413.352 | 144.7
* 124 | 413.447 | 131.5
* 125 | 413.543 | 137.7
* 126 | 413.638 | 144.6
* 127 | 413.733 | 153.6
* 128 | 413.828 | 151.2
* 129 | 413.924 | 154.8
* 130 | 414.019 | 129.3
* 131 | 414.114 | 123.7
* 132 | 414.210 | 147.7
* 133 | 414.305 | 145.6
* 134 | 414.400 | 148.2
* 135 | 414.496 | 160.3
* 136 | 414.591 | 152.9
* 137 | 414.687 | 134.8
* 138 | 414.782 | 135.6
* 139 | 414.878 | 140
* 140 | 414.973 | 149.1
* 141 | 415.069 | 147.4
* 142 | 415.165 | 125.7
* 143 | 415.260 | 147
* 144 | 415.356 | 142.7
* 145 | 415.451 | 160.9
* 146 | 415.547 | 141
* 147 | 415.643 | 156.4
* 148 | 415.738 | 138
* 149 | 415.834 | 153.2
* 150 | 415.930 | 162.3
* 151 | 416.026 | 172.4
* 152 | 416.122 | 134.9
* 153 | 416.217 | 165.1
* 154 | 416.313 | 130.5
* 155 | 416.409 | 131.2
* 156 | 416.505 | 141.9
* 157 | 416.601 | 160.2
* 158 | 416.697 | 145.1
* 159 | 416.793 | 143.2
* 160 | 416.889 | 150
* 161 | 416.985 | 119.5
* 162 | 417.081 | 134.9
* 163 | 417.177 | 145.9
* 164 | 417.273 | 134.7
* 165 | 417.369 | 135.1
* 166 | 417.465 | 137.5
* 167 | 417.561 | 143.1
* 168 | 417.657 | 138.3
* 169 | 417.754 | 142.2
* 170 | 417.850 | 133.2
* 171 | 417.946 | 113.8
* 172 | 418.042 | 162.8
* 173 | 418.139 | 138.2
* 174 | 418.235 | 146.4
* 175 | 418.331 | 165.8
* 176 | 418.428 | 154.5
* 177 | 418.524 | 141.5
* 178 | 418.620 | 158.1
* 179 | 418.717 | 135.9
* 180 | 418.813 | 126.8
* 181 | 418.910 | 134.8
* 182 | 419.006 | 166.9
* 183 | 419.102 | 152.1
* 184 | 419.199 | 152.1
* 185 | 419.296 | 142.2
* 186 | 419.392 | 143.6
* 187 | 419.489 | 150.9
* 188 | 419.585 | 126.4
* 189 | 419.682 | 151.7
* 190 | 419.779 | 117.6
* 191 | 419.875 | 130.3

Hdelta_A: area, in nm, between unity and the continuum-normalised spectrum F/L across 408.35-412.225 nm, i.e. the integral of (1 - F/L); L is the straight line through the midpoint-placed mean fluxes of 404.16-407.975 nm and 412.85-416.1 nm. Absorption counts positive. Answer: 0.53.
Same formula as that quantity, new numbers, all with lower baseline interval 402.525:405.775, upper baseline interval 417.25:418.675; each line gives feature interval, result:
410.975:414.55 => 0.20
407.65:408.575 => 0.05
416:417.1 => 0.00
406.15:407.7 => 0.08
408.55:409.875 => 0.17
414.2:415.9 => -0.03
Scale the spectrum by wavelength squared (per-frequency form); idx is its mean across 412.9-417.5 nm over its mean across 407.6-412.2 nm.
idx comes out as 1.17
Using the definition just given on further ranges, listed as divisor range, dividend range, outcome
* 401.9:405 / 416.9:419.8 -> 1.03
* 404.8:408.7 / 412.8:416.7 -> 1.07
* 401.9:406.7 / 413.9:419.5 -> 1.04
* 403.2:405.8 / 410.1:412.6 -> 0.88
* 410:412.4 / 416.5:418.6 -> 1.20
